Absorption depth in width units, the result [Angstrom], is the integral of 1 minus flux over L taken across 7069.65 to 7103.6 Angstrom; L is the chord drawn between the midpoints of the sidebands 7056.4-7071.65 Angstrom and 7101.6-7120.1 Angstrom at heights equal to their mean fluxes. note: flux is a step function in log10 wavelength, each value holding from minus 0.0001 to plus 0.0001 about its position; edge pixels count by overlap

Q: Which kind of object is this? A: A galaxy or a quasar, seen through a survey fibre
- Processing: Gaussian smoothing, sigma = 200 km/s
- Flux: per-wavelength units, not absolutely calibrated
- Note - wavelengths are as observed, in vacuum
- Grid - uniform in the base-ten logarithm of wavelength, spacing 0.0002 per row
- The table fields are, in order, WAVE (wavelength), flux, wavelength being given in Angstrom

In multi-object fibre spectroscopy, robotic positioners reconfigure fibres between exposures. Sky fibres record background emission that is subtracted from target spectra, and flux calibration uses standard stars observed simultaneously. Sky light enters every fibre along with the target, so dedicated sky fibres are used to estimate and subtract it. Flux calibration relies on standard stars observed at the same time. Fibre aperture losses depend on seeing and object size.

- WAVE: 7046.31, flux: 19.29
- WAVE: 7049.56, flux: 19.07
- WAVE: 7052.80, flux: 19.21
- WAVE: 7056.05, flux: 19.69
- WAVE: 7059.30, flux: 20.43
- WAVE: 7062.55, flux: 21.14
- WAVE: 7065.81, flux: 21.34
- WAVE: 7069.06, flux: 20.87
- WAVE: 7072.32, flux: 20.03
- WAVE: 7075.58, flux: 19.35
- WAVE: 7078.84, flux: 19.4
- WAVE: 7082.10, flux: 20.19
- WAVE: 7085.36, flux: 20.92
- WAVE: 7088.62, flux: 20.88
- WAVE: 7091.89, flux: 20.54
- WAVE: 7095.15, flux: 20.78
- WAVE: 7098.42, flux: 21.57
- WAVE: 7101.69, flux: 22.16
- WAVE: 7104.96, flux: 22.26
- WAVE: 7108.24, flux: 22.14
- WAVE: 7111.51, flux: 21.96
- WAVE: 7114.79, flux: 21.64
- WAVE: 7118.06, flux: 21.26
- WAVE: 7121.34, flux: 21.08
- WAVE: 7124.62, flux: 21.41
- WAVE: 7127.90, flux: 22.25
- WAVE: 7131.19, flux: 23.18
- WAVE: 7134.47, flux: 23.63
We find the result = 1.1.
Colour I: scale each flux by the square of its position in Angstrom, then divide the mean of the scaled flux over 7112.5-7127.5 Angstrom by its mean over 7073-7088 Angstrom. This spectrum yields 1.08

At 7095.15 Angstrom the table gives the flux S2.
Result 20.78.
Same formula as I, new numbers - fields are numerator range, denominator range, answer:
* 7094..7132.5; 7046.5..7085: 1.10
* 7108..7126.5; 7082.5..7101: 1.04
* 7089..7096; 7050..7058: 1.08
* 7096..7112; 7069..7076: 1.11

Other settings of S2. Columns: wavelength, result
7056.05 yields 19.69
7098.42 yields 21.57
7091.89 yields 20.54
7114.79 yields 21.64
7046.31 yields 19.29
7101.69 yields 22.16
